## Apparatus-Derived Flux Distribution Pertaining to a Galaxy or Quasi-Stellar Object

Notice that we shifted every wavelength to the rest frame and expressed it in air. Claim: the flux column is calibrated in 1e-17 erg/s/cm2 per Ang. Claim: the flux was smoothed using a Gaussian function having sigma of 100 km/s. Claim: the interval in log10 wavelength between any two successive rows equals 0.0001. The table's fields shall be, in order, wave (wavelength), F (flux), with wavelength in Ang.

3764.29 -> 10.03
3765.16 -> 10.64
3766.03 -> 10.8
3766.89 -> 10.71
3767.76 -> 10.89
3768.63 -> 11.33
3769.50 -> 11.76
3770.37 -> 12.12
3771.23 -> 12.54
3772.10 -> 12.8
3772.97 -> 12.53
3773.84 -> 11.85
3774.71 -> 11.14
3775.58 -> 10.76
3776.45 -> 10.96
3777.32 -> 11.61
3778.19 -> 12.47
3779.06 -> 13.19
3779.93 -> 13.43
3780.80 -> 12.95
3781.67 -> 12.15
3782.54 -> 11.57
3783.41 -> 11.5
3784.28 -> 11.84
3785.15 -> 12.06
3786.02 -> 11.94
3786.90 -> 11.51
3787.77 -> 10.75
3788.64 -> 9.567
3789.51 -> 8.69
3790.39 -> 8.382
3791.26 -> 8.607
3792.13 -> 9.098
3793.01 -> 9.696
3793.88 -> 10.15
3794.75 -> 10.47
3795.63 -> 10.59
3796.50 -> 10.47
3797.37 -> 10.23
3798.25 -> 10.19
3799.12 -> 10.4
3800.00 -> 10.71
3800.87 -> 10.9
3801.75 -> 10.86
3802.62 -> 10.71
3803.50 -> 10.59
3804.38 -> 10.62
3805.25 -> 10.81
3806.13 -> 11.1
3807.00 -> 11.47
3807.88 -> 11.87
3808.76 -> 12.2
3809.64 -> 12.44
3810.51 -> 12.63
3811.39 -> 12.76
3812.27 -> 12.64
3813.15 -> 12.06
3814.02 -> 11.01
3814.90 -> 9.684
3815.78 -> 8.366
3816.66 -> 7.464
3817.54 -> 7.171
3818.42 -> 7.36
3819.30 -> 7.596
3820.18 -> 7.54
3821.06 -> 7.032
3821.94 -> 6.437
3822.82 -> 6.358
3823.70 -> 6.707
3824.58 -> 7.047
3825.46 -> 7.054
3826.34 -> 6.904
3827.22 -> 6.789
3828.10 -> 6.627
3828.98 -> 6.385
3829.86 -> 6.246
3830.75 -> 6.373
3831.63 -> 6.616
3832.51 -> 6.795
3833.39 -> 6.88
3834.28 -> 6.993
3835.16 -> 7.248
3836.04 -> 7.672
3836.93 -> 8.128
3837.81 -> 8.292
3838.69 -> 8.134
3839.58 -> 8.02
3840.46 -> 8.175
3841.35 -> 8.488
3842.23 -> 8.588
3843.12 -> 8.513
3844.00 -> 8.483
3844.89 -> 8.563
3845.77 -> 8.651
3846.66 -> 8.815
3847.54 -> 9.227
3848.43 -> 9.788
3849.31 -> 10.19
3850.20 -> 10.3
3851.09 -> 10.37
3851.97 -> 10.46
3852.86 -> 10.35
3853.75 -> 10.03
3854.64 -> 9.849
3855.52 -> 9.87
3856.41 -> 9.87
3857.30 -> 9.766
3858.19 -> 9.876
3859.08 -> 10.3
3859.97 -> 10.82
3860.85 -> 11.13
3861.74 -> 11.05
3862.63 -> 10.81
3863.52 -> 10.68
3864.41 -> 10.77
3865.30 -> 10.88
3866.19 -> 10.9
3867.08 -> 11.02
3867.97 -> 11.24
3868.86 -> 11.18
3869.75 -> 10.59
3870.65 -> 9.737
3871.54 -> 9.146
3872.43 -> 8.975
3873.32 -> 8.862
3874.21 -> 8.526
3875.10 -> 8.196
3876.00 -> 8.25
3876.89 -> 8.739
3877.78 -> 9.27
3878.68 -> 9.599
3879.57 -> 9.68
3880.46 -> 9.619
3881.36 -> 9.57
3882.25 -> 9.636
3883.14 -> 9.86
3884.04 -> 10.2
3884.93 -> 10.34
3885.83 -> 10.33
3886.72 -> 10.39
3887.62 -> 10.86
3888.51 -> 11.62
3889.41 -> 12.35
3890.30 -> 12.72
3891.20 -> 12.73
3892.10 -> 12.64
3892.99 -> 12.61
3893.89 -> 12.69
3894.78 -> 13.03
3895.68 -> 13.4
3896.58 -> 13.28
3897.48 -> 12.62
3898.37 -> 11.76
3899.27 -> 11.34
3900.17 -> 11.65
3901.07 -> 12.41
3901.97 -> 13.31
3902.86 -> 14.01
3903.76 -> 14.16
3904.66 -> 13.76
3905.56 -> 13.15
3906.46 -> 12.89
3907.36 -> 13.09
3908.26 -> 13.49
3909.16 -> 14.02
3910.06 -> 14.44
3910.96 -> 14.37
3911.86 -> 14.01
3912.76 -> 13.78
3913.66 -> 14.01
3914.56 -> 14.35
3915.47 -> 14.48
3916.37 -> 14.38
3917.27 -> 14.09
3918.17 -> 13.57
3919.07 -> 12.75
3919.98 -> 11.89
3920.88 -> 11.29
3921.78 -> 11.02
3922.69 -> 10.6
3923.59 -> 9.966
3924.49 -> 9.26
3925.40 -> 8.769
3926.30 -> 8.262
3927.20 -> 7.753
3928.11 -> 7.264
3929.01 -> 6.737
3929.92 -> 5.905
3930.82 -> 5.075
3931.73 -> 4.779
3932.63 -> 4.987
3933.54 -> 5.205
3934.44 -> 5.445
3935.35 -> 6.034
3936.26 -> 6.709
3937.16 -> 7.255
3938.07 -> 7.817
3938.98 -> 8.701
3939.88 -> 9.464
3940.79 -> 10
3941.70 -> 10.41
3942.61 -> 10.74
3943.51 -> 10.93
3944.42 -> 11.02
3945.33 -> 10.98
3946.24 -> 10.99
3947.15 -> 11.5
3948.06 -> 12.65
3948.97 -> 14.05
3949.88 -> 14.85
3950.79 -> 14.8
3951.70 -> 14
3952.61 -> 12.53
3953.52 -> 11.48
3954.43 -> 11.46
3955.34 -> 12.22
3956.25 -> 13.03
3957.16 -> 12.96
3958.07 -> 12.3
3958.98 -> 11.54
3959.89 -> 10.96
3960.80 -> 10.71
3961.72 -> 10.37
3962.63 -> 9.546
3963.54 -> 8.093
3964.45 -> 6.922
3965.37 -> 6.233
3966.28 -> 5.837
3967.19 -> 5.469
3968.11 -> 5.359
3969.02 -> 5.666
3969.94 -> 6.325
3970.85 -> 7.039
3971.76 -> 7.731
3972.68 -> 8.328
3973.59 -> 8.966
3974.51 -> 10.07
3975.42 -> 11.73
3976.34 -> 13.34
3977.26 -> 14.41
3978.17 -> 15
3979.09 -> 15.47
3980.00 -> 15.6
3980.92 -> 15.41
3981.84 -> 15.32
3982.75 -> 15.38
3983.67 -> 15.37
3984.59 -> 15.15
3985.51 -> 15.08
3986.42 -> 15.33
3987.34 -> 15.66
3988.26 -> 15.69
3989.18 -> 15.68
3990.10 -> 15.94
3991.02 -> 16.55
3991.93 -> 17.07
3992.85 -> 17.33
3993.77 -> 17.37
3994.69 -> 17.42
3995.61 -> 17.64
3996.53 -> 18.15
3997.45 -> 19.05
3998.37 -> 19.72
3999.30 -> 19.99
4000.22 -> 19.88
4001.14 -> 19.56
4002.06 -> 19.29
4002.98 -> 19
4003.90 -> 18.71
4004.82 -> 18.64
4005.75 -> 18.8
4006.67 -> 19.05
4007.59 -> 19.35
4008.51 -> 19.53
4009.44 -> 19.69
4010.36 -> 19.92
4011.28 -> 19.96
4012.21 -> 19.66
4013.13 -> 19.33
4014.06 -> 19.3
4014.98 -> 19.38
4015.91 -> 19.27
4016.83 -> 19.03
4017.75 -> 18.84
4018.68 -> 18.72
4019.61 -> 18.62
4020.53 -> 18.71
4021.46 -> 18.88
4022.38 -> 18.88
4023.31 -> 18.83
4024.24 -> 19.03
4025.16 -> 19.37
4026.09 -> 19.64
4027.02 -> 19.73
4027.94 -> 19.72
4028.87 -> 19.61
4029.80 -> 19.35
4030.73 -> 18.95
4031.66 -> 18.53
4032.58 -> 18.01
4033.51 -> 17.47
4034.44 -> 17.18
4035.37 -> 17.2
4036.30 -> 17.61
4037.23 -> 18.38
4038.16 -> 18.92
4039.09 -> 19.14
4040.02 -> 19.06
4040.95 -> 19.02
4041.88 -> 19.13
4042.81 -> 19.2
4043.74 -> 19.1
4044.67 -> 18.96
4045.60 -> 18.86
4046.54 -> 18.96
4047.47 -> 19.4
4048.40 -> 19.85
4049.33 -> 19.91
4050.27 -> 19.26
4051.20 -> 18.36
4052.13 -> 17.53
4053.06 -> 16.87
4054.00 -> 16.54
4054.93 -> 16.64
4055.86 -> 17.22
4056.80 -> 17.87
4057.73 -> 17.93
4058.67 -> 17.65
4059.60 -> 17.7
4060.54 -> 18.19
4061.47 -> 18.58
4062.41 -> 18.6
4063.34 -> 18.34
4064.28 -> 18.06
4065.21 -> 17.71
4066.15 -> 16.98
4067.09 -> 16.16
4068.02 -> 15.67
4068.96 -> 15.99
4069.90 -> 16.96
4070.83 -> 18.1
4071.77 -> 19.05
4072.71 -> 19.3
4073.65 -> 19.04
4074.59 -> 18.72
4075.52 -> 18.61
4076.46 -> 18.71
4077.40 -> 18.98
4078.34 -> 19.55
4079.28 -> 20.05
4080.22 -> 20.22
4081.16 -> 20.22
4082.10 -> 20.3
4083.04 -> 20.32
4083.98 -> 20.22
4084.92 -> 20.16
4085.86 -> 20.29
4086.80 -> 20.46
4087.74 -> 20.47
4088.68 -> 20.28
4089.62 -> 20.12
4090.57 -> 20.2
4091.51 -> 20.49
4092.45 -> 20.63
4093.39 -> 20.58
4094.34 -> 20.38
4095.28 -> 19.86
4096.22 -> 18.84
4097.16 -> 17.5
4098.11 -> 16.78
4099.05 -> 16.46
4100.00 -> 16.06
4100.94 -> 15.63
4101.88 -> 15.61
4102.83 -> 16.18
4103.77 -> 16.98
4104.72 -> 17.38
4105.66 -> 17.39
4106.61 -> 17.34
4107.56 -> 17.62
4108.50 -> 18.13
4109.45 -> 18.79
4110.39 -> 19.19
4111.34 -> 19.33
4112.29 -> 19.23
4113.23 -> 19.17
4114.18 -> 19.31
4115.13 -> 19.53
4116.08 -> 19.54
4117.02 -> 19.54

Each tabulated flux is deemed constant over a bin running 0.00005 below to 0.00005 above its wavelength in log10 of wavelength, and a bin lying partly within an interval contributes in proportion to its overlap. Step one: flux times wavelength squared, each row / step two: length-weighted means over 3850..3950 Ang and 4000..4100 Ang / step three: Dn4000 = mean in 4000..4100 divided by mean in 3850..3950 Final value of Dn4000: 1.89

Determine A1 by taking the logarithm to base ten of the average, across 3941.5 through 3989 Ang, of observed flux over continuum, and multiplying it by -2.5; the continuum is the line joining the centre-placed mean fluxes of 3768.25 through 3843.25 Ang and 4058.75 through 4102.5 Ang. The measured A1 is 0.28 mag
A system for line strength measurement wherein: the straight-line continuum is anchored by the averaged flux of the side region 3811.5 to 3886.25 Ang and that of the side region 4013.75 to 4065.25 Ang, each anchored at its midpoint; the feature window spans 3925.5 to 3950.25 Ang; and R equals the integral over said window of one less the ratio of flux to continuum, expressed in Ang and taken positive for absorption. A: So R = 8.9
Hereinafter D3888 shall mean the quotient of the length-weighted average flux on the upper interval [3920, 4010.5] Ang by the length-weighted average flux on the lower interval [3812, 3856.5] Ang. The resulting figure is 1.49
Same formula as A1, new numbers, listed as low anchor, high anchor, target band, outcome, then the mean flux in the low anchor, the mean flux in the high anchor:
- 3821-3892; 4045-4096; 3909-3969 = 0.238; 9.2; 18.8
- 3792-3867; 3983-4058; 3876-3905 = 0.068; 9.33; 18.4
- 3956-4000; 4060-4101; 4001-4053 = -0.205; 13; 18.8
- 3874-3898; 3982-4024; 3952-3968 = 0.467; 10.9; 18.2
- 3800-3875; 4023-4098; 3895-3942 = 0.163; 9.28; 18.8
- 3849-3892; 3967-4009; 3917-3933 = 0.344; 10.3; 15.1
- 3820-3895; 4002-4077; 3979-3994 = 0.003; 9.32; 18.6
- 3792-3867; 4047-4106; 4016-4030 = -0.161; 9.33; 18.5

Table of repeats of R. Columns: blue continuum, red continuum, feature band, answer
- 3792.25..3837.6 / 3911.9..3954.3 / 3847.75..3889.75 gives -2.1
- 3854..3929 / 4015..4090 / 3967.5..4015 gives 0.6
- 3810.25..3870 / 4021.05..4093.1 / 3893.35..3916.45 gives -2.8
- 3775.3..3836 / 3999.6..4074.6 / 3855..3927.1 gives 8.8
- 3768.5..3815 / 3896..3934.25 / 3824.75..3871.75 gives 9.3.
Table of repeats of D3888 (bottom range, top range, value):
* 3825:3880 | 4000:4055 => 2.09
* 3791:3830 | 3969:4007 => 1.63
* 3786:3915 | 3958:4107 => 1.67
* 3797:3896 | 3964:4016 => 1.58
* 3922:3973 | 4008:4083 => 2.03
